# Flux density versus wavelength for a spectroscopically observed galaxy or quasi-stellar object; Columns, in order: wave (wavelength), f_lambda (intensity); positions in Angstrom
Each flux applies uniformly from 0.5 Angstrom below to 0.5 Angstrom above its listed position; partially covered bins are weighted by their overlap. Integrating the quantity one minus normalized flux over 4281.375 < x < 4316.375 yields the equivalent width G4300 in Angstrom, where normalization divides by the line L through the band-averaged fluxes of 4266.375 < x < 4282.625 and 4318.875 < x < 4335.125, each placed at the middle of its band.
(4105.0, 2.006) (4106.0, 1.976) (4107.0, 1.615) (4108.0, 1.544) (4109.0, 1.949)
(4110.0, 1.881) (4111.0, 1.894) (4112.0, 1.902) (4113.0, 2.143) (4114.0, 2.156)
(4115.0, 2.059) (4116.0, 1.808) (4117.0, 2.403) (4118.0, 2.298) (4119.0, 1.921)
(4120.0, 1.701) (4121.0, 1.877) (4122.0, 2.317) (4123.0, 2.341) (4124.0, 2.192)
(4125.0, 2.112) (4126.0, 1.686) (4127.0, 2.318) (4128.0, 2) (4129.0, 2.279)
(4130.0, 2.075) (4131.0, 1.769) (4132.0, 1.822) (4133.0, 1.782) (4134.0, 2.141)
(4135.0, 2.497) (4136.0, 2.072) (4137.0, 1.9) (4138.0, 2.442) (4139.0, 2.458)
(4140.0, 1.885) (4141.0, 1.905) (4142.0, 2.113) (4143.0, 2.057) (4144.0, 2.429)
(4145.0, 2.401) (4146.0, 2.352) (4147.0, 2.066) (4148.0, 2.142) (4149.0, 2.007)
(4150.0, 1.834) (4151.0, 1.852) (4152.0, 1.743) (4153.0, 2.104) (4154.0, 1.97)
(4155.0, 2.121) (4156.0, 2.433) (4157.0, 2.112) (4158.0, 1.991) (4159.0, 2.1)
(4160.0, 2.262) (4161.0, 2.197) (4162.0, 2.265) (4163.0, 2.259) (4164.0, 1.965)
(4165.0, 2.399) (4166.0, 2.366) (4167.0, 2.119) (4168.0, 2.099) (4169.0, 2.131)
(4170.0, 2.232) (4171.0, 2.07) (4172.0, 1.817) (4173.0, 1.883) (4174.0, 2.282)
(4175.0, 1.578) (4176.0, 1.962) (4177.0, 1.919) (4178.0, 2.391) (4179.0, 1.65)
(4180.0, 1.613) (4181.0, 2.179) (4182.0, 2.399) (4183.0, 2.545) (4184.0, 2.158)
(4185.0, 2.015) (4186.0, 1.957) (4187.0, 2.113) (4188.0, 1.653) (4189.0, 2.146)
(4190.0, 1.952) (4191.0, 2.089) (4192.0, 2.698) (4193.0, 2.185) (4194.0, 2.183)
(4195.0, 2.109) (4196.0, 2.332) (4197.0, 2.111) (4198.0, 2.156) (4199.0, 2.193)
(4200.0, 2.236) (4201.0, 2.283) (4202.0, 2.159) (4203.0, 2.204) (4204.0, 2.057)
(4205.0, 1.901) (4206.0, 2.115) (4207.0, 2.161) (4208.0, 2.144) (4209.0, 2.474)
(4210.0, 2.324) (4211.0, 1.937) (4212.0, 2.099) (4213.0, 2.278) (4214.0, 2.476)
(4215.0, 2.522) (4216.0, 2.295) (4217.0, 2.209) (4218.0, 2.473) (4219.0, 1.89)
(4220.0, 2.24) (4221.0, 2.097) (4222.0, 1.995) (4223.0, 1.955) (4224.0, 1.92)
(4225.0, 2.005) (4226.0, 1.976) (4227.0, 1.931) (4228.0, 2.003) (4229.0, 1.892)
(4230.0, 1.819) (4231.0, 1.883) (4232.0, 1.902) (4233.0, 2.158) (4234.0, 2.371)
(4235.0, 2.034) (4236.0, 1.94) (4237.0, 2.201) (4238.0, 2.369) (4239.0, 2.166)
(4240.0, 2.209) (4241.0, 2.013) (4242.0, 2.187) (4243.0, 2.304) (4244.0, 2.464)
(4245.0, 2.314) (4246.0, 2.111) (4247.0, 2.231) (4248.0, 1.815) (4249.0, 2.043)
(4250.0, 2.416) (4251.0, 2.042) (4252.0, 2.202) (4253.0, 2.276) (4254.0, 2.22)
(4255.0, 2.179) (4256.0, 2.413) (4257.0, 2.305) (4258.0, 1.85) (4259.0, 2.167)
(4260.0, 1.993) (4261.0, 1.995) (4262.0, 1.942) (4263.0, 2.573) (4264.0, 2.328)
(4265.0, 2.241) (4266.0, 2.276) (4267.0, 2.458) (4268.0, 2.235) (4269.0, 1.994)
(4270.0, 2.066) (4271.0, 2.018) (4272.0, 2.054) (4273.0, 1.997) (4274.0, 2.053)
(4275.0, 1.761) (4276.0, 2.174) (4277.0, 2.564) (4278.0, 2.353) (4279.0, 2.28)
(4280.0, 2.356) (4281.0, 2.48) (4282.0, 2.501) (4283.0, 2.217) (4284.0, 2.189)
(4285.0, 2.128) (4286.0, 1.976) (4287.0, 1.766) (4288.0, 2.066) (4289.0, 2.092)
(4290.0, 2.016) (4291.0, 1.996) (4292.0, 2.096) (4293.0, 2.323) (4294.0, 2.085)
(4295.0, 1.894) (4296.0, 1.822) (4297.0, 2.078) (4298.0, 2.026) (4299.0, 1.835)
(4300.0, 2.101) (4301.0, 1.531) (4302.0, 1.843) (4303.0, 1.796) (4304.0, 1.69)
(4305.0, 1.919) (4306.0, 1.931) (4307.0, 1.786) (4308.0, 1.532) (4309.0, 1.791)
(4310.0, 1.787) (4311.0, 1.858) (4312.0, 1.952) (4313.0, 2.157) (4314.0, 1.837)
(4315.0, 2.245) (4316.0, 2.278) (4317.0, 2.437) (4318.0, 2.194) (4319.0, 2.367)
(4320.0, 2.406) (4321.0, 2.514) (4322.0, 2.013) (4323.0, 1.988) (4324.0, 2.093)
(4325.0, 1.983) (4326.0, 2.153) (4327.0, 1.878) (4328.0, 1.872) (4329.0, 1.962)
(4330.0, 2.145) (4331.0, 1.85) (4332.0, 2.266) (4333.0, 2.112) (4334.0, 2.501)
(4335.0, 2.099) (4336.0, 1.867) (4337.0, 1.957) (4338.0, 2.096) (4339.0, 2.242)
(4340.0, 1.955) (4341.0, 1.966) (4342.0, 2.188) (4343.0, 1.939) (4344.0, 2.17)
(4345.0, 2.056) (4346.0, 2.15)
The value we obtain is 3.1 Angstrom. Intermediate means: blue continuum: 2.21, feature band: 1.98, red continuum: 2.12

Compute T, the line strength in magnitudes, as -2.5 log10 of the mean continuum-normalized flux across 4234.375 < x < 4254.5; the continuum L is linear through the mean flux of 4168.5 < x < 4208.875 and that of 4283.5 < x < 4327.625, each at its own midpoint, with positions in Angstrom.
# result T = -0.06 mag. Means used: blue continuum 2.1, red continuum 2.01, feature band 2.18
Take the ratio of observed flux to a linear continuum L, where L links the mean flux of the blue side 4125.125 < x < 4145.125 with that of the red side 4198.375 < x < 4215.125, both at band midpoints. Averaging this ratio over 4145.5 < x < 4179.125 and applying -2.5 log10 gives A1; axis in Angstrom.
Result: 0.03 mag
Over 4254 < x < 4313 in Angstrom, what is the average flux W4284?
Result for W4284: 2.07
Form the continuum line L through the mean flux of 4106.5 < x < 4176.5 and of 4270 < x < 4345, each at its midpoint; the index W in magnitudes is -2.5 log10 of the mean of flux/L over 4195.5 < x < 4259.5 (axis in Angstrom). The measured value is -0.04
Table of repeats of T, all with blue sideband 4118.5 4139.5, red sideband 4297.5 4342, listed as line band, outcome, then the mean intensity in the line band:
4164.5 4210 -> -0.03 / 2.12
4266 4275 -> -0.03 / 2.1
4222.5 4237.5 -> 0.03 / 2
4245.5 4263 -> -0.05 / 2.14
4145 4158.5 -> 0.00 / 2.07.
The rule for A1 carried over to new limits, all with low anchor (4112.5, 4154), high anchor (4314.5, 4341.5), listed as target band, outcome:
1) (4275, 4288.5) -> -0.05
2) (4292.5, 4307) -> 0.11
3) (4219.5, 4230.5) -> 0.06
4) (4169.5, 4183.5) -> 0.03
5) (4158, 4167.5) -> -0.06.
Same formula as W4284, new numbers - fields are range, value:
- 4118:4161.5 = 2.09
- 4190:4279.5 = 2.16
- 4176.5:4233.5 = 2.12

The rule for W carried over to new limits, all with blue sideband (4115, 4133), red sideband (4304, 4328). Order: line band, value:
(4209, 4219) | -0.12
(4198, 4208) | -0.05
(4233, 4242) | -0.06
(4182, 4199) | -0.06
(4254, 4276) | -0.05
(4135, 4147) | -0.07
